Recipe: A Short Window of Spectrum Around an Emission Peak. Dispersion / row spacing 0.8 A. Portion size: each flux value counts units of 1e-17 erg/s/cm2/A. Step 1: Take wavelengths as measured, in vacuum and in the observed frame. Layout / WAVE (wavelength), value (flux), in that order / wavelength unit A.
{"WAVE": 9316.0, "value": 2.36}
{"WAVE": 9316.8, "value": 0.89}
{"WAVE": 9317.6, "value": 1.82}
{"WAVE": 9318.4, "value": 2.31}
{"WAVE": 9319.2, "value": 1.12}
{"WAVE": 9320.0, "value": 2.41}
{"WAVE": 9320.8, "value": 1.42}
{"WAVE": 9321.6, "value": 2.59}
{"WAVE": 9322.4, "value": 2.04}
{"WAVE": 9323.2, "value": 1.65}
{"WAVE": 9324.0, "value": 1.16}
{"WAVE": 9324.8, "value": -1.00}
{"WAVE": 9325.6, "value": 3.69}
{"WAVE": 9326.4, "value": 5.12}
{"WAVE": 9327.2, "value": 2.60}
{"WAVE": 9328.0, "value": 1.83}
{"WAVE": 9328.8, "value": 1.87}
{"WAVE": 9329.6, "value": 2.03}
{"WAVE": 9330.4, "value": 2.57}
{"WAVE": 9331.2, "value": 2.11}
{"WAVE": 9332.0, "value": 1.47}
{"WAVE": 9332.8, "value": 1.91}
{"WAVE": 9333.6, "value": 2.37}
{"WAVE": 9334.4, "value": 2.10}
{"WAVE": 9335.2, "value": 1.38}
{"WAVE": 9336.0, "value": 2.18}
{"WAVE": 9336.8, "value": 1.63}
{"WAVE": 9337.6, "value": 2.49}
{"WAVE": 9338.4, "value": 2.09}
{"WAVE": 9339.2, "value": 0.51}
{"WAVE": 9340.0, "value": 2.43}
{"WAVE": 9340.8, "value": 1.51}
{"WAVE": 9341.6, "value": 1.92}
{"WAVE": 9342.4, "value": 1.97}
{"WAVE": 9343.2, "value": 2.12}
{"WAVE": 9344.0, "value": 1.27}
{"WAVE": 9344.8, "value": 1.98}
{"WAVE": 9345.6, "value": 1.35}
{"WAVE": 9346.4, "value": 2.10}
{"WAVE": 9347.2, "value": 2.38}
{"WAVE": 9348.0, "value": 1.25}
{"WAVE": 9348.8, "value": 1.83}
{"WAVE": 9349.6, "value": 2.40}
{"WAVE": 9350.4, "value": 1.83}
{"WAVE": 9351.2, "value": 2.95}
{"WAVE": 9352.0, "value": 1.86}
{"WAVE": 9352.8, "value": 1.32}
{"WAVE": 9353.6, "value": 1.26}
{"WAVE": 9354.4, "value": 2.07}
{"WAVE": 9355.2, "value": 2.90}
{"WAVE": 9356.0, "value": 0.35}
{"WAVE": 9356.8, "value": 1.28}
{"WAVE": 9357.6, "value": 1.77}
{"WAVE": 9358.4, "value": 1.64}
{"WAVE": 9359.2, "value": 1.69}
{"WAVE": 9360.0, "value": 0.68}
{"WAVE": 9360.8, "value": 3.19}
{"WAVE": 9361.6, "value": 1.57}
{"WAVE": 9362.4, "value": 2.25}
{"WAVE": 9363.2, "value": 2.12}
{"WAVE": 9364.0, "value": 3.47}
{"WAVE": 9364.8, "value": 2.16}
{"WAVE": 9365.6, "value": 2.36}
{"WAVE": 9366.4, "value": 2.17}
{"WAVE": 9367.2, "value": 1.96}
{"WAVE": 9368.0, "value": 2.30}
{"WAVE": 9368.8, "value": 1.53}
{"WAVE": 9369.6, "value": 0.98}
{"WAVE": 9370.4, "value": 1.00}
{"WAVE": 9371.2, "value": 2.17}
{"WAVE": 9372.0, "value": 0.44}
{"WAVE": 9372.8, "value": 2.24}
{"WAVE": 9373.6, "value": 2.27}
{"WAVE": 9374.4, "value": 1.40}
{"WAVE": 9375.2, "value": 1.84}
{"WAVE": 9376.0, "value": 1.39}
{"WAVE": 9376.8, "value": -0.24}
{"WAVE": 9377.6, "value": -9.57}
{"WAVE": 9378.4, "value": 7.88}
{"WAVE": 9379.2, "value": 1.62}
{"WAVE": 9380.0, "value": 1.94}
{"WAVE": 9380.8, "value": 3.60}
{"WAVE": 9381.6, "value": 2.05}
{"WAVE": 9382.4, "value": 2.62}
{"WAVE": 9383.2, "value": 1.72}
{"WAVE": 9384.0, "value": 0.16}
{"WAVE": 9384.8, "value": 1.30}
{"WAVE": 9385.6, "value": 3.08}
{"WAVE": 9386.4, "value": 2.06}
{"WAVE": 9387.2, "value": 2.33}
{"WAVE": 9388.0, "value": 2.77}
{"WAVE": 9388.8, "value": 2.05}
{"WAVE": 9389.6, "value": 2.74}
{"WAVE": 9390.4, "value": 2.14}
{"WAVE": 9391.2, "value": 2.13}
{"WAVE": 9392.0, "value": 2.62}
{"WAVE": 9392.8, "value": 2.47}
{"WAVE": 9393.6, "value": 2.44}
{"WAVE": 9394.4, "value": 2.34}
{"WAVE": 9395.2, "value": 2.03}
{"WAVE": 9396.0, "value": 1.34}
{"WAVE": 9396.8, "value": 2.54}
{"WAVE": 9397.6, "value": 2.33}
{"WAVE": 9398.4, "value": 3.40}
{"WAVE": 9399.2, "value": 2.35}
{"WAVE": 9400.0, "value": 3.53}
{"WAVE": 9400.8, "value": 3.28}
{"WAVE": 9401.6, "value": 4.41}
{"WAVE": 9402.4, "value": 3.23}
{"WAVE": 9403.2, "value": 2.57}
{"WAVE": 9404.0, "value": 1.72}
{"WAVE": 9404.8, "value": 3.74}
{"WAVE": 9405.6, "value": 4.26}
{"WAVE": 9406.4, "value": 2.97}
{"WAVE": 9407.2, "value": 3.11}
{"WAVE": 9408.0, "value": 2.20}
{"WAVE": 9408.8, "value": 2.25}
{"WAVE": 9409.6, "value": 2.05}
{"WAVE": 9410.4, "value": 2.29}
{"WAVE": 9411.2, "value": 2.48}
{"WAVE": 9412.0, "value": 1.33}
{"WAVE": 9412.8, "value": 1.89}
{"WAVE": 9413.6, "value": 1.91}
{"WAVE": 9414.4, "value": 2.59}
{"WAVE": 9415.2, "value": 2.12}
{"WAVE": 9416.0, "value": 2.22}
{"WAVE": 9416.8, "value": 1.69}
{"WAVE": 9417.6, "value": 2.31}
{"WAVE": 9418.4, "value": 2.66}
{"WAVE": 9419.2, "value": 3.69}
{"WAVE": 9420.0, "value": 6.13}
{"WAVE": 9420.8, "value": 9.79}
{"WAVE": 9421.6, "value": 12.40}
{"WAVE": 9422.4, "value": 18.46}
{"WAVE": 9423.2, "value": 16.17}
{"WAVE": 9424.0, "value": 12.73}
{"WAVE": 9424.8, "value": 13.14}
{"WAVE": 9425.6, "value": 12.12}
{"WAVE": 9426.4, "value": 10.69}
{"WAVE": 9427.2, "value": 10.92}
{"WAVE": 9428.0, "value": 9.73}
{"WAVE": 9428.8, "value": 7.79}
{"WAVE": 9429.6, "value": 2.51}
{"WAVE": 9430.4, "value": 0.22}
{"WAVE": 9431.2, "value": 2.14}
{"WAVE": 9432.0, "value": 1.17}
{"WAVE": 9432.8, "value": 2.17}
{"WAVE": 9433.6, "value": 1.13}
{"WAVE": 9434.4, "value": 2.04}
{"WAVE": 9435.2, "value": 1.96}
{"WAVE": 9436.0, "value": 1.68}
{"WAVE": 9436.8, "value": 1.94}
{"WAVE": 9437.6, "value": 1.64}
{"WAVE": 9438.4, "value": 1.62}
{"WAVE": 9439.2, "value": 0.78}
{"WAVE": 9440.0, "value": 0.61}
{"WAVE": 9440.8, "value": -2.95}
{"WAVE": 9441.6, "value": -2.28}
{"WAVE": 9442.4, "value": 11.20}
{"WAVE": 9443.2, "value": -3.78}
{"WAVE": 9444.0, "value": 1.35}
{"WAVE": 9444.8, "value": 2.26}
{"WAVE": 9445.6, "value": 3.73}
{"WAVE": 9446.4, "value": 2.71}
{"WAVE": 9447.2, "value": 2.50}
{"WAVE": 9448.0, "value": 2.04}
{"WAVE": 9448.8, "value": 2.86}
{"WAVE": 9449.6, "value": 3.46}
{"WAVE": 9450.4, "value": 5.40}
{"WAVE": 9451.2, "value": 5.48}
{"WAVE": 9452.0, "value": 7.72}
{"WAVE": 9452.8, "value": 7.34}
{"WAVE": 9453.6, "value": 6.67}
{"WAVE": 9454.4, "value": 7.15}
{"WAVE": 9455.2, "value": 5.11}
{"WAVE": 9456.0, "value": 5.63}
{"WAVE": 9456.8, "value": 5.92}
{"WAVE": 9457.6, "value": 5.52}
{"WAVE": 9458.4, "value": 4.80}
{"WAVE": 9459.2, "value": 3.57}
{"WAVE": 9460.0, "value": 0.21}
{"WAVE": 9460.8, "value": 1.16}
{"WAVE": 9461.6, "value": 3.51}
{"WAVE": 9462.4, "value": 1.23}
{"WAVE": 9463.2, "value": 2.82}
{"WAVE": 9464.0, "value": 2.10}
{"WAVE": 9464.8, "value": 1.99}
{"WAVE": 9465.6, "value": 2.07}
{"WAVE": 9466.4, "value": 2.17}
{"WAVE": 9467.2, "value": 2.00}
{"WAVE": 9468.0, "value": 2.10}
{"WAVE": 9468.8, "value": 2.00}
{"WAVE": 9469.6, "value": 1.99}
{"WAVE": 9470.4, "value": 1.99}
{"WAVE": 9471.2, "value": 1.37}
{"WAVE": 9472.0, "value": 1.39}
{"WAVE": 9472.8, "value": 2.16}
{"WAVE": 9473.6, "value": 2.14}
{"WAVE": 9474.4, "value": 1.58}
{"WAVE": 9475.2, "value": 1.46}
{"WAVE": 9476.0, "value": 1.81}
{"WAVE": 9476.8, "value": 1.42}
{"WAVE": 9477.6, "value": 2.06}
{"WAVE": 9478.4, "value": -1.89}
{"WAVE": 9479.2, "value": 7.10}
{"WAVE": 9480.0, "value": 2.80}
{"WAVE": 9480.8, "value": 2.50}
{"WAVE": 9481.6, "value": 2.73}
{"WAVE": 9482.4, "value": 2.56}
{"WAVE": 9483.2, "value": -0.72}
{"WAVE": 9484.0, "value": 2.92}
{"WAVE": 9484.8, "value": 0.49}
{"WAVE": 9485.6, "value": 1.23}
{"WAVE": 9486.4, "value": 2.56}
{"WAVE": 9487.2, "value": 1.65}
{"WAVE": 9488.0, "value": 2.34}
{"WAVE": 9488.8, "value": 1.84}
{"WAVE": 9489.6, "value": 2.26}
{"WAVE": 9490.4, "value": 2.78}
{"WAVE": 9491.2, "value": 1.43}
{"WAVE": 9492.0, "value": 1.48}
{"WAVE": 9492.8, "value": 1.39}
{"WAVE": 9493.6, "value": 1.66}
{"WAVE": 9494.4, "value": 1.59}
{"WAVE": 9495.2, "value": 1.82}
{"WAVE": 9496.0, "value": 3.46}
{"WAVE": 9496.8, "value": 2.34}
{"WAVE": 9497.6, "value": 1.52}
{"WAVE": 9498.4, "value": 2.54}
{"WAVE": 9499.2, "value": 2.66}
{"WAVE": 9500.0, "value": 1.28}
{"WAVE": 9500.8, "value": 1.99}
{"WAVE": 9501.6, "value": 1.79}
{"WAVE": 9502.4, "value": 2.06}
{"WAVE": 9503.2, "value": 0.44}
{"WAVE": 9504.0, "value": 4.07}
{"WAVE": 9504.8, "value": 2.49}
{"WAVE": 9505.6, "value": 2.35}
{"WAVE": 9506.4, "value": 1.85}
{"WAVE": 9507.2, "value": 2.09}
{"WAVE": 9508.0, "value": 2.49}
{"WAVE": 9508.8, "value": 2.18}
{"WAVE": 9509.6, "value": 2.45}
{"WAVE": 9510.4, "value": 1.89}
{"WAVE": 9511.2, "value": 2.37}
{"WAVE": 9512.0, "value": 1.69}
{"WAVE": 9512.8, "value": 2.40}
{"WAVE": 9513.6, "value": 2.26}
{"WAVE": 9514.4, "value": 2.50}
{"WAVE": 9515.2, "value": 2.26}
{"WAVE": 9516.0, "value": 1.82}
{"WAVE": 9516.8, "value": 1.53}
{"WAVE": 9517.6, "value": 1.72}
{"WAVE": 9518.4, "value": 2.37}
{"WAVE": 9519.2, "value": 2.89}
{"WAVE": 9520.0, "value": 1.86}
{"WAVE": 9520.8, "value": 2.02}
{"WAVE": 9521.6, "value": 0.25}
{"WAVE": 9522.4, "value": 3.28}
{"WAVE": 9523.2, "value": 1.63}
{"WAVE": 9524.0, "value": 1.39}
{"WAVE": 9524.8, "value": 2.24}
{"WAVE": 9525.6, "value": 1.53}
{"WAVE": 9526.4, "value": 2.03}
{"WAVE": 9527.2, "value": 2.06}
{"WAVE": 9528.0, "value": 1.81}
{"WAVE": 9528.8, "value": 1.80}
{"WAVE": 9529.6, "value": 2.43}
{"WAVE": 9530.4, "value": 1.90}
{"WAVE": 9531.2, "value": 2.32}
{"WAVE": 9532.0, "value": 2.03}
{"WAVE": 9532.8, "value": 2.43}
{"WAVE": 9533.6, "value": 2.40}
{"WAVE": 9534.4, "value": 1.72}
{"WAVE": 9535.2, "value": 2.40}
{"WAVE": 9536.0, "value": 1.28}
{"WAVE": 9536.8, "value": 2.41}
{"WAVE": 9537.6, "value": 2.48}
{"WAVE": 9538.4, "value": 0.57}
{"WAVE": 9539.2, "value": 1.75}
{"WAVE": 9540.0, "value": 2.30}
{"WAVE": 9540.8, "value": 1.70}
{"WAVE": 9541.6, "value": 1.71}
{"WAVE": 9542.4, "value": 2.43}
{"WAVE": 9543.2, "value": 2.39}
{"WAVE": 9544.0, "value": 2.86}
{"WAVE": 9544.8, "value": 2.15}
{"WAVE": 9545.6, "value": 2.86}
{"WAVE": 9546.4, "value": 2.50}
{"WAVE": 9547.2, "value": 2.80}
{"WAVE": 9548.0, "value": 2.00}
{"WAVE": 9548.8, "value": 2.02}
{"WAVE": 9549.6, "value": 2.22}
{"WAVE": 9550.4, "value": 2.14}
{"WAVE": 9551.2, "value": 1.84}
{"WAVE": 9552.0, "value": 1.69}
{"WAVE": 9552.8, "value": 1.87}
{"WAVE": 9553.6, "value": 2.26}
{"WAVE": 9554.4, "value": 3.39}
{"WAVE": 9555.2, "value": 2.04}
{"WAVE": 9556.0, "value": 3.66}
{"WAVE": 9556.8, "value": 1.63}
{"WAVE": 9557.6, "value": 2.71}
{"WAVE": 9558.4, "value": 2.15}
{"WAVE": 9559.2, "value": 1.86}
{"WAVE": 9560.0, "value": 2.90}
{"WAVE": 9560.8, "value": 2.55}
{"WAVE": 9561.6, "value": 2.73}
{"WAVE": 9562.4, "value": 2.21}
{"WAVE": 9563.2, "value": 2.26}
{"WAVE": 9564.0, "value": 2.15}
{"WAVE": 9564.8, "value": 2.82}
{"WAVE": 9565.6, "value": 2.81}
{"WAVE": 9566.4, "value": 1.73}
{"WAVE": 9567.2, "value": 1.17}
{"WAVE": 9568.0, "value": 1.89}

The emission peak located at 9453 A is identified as [N II]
